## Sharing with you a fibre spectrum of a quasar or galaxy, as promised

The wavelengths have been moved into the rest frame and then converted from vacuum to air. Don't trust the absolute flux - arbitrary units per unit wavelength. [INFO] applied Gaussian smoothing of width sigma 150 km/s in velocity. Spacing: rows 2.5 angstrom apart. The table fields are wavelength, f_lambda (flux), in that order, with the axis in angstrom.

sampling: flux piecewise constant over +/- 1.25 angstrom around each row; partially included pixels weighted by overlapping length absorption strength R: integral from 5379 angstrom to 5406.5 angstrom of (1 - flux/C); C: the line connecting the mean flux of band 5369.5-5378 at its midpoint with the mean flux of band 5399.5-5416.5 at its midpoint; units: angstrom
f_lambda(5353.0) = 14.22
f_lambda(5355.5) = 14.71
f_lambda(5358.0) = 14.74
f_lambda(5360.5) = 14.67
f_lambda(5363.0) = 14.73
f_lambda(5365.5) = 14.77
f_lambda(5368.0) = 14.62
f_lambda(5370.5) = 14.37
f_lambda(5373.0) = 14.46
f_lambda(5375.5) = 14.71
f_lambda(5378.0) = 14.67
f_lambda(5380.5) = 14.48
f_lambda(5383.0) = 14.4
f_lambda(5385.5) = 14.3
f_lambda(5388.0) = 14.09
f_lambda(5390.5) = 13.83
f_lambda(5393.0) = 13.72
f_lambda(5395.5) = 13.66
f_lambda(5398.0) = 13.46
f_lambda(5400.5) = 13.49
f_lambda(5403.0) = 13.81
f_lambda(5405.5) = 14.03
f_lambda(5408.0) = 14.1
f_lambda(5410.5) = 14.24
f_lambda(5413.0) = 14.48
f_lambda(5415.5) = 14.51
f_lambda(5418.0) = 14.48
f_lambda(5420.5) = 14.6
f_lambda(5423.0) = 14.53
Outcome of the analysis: 0.69 angstrom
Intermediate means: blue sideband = 14.5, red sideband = 14.1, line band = 13.9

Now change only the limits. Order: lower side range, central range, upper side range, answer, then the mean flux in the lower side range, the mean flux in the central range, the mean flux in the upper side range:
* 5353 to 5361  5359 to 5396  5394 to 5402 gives -0.8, 14.6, 14.4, 13.6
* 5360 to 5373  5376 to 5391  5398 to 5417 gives 0.0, 14.6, 14.3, 14.1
